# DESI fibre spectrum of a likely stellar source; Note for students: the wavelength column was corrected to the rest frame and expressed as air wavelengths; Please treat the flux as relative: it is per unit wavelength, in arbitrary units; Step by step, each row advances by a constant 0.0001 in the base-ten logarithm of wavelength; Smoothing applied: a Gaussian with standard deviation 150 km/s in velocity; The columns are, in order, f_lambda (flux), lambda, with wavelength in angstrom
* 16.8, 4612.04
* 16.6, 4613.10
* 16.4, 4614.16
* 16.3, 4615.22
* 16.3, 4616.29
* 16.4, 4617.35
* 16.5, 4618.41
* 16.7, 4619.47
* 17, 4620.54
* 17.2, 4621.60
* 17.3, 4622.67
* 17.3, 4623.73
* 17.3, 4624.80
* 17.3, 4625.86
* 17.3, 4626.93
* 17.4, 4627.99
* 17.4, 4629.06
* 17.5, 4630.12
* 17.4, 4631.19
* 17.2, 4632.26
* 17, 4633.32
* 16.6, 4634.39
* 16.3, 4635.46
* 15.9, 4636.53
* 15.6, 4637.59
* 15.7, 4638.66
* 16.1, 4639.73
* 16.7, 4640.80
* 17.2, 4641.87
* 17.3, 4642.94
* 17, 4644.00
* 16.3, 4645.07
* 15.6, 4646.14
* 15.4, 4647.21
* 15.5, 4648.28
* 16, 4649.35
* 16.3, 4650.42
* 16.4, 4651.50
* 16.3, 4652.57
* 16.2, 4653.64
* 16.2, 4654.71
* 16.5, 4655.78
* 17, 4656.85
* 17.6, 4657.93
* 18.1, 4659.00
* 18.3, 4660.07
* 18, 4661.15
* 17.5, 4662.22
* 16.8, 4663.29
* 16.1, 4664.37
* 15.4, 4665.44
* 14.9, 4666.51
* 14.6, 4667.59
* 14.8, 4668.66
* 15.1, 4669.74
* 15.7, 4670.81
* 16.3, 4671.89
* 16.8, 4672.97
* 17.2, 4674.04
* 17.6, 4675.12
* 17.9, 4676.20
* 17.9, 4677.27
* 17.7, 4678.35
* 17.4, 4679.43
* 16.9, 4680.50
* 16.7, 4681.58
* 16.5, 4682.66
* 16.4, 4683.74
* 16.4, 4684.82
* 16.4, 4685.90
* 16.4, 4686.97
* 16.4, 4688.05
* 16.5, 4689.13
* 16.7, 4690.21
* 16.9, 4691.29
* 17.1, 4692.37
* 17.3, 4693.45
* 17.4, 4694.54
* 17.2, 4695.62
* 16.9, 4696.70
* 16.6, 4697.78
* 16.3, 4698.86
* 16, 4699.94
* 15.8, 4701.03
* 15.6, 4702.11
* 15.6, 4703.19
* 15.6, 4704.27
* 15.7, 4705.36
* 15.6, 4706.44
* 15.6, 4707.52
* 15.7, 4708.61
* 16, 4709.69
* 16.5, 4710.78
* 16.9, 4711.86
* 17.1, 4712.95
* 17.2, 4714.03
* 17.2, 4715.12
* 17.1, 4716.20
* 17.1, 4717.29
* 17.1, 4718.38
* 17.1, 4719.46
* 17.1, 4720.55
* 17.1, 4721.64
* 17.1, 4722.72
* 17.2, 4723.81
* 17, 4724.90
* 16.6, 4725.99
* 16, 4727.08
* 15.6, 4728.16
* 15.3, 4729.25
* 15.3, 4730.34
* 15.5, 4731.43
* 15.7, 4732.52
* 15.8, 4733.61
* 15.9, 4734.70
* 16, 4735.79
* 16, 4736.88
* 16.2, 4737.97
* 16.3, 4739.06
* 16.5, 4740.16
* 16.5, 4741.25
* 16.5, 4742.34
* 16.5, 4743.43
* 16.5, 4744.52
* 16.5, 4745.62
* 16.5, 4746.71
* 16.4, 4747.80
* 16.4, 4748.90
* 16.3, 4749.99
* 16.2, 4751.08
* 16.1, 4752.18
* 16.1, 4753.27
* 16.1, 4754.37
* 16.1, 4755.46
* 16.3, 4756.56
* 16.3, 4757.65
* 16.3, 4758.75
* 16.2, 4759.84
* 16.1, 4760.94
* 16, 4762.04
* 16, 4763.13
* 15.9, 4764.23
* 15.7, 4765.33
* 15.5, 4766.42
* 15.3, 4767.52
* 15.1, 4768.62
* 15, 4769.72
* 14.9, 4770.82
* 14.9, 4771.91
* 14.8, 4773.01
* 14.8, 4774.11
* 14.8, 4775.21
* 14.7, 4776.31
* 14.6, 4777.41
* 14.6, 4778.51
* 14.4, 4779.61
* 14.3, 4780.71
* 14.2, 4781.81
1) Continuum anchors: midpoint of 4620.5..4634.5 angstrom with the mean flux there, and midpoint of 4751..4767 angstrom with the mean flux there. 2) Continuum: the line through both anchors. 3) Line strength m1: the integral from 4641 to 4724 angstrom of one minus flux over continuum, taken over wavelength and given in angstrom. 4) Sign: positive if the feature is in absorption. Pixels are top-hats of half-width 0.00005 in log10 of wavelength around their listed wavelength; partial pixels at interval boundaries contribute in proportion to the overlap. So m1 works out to 0.84 angstrom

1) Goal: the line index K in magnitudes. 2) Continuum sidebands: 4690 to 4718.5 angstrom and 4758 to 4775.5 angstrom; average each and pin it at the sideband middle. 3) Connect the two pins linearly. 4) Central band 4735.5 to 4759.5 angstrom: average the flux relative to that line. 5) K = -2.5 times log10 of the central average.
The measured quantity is -0.03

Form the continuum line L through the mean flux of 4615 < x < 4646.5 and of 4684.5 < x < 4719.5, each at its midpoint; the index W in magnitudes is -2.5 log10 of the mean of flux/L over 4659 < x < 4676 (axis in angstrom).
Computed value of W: 0.01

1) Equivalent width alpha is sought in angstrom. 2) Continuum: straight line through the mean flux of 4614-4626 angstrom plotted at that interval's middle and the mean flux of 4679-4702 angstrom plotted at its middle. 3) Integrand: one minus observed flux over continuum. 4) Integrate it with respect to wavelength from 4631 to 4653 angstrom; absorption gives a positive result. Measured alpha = 0.6 angstrom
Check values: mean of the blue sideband 16.8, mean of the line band 16.4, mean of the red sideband 16.7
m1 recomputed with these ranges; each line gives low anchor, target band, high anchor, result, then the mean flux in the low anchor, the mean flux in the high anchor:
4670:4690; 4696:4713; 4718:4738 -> 0.5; 16.8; 16.3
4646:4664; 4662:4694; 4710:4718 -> 0.5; 16.7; 17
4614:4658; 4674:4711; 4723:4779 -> -0.7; 16.6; 15.9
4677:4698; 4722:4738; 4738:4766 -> 0.4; 16.9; 16.2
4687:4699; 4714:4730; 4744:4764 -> -0.2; 16.8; 16.2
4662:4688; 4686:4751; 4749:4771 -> -1.0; 16.5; 15.9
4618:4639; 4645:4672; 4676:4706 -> 0.8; 16.9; 16.6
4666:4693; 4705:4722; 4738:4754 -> -0.2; 16.5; 16.4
